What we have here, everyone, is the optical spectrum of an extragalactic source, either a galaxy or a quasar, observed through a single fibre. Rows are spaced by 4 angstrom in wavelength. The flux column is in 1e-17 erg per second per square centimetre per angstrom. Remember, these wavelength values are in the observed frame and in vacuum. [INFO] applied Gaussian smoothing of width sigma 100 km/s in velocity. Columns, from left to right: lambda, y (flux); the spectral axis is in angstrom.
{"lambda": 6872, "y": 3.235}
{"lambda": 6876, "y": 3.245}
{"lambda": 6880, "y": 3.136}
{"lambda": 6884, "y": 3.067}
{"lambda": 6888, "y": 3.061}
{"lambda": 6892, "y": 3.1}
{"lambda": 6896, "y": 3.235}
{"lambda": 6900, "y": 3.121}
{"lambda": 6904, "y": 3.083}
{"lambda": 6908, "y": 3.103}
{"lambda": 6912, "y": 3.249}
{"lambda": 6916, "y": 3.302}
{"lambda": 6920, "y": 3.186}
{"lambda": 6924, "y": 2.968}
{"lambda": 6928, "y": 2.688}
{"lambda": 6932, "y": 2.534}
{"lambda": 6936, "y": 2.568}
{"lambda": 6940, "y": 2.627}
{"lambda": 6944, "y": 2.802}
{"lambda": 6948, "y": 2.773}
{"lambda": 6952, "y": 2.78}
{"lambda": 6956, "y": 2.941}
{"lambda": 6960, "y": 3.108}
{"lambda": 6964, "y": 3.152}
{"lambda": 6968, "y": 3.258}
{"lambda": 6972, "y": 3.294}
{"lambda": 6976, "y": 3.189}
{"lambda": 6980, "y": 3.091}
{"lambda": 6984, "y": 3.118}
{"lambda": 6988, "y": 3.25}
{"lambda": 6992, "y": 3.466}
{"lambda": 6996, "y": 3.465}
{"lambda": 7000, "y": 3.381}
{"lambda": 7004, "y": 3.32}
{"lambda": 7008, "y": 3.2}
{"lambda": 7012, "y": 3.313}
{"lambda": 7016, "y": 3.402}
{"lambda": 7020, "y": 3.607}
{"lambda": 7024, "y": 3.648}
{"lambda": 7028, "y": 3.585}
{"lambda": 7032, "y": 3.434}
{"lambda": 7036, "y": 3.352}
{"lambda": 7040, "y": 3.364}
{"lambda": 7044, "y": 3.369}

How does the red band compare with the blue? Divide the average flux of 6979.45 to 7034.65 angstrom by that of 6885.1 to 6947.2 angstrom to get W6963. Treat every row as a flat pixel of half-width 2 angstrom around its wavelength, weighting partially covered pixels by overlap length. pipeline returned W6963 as 1.1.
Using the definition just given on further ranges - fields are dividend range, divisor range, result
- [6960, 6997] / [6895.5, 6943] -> 1.09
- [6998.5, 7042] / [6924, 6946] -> 1.28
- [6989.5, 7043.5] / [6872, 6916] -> 1.09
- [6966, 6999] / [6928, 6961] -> 1.19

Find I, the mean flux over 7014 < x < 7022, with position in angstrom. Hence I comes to 3.5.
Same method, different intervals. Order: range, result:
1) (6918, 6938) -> 2.79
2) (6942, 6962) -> 2.88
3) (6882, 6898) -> 3.12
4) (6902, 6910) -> 3.09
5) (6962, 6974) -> 3.23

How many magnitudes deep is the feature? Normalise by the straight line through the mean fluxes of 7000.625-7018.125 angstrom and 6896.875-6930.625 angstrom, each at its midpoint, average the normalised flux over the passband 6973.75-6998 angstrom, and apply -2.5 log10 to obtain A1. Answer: -0.001 mag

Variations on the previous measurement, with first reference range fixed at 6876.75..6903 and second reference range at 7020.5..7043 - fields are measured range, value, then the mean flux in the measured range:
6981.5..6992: 0.044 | 3.23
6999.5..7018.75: 0.030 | 3.33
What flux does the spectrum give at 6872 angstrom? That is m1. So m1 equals 3.235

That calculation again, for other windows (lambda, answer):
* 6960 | 3.108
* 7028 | 3.585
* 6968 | 3.258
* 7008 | 3.2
